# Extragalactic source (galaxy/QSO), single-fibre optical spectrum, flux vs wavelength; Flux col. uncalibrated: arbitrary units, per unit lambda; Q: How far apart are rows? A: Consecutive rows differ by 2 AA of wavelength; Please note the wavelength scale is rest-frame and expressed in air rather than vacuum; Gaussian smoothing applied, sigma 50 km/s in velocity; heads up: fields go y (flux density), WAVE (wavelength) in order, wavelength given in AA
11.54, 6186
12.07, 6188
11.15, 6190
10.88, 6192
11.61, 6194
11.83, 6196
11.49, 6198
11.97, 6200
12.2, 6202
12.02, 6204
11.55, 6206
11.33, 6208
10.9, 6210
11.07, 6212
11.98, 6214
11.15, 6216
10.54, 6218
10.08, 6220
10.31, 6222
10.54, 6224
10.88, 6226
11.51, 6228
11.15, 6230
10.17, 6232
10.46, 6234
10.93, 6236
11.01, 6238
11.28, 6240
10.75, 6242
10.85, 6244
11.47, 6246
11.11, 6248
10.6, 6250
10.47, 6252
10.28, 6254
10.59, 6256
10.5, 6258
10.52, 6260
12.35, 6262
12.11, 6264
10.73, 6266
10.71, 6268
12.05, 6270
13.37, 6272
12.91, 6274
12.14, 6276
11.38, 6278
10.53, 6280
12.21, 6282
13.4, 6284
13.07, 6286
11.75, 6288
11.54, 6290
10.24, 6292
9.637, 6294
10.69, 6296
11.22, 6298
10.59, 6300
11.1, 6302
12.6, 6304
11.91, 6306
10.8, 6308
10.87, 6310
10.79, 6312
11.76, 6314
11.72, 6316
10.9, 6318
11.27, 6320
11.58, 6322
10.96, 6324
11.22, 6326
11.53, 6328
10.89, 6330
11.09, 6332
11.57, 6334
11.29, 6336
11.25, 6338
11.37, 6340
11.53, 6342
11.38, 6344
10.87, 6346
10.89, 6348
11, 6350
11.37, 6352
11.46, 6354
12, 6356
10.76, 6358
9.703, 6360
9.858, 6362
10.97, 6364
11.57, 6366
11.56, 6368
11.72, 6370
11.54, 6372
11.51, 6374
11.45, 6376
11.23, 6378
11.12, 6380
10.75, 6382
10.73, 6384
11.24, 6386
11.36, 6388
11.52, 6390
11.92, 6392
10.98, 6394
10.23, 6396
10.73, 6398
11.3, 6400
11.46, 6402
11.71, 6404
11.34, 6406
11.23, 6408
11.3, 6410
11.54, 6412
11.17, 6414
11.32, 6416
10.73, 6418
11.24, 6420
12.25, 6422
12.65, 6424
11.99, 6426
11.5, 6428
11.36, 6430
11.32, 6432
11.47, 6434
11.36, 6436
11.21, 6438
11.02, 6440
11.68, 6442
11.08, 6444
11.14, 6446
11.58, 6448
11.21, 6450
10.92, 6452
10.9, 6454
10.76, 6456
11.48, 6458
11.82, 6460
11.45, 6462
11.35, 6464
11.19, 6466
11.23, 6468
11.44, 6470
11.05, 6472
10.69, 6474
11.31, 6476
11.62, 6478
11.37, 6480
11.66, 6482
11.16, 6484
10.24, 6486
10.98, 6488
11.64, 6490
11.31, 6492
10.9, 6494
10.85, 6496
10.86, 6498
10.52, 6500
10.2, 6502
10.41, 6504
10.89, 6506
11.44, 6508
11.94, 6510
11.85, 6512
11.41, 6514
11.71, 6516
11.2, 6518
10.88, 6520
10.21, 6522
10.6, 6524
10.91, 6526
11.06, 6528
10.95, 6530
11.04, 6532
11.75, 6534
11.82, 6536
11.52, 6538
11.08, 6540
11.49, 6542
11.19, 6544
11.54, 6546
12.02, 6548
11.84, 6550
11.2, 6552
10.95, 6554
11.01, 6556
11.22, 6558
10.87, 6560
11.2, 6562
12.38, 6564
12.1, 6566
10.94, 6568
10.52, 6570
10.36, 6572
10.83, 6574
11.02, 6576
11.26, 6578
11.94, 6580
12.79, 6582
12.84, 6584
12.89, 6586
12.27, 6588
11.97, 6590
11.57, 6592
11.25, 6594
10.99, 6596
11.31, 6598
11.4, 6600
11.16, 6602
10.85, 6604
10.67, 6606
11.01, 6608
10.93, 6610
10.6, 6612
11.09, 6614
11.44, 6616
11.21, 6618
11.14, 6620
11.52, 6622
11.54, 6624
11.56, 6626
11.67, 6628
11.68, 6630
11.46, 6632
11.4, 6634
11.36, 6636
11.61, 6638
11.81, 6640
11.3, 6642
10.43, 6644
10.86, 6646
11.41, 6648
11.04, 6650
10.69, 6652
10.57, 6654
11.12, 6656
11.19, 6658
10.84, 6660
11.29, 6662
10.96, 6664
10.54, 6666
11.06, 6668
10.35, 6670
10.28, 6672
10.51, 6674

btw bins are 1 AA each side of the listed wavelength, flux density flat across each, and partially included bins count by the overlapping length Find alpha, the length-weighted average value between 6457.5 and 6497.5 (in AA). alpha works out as 11.2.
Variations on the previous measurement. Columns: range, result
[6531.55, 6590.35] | 11.5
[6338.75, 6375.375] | 11.2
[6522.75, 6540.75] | 11.2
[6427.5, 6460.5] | 11.3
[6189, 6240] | 11.2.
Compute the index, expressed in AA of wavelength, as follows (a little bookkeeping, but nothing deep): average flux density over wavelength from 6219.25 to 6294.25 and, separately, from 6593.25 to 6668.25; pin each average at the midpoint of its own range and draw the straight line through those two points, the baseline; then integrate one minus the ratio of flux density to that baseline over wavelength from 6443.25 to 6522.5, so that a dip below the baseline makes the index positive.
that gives 0.2 AA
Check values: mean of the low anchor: 11.2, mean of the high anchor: 11.2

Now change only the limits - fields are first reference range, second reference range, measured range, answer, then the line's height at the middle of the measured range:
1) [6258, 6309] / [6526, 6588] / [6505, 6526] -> 0.5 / 11.5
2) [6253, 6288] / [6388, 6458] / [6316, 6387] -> 2.0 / 11.5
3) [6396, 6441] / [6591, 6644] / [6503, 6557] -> 0.3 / 11.3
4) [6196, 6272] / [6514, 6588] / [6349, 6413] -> 0.2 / 11.2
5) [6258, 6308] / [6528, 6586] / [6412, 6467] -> 0.6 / 11.5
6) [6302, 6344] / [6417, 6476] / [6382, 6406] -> 0.3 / 11.3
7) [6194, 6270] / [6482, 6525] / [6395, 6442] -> -1.4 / 11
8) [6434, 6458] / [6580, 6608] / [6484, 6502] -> 0.7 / 11.3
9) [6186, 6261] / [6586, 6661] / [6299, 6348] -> -0.7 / 11.1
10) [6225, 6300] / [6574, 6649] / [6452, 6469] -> 0.2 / 11.4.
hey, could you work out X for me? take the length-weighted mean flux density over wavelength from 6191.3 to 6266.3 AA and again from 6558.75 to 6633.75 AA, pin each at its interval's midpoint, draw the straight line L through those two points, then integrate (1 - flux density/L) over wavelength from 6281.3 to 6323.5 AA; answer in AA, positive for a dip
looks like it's -0.9 AA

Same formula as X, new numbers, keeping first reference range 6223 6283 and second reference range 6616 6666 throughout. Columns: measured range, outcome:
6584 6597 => -0.8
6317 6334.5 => 0.0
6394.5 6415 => 0.0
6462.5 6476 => 0.0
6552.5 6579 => 0.2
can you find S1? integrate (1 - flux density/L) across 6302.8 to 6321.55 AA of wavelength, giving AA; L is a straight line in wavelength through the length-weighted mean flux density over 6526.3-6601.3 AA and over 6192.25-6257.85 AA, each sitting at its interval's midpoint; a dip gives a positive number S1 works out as -0.41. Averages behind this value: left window 11.1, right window 11.5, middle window 11.4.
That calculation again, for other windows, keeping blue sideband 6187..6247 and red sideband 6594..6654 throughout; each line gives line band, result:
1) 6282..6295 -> -0.6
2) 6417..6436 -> -0.7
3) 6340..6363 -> 0.4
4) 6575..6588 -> -1.1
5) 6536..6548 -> -0.3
